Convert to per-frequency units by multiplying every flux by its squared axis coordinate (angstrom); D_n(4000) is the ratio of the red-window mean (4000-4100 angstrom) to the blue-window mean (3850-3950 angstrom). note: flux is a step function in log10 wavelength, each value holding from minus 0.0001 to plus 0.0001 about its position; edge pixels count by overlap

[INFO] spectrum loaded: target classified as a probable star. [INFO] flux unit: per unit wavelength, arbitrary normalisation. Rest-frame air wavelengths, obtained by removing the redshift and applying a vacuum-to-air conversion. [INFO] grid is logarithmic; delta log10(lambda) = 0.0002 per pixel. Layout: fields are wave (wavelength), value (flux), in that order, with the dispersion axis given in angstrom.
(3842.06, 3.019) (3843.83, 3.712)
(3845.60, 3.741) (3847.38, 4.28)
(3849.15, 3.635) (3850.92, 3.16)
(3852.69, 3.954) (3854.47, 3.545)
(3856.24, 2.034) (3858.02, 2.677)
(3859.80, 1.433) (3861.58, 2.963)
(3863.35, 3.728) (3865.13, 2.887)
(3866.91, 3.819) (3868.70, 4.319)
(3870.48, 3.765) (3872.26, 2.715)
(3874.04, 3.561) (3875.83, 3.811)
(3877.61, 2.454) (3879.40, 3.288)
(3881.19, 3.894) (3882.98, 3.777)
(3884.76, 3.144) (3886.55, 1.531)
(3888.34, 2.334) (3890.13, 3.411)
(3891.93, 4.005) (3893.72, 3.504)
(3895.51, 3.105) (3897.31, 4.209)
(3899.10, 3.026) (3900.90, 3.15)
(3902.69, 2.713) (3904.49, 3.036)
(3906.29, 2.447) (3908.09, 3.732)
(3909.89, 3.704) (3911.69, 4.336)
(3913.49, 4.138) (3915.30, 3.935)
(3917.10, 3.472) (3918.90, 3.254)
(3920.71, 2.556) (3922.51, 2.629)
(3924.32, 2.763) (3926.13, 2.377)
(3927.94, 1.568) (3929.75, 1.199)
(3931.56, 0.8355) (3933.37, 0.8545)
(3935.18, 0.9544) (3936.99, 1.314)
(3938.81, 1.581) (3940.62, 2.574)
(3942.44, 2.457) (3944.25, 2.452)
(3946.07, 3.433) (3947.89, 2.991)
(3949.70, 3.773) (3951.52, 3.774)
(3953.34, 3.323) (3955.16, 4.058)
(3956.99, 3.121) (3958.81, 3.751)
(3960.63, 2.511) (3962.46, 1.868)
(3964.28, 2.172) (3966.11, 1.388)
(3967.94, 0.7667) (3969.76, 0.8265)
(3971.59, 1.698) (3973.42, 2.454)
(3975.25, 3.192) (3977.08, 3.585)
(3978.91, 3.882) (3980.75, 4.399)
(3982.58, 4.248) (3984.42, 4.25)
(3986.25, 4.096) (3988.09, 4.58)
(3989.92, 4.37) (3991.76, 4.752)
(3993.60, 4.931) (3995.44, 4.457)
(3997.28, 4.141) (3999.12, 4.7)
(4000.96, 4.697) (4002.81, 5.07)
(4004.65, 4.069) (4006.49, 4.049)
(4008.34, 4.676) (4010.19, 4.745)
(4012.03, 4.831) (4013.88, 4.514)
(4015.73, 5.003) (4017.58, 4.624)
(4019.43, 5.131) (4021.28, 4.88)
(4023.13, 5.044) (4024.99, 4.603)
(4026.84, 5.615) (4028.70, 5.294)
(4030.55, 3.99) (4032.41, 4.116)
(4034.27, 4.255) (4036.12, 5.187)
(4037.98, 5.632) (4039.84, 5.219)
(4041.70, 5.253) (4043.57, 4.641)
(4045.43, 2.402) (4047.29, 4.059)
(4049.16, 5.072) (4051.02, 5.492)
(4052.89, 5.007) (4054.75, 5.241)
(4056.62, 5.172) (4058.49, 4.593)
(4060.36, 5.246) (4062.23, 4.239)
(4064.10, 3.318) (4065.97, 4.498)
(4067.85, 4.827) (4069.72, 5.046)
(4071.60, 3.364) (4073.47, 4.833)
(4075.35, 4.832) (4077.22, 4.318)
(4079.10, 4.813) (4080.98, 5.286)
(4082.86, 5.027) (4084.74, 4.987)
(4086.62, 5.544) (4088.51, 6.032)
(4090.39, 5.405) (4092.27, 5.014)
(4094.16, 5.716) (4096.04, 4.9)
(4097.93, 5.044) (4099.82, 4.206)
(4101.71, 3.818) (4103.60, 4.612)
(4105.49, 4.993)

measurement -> 1.77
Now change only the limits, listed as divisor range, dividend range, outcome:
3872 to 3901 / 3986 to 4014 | 1.49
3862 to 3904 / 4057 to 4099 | 1.62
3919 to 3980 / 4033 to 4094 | 2.12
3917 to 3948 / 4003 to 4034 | 2.31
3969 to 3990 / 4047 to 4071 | 1.43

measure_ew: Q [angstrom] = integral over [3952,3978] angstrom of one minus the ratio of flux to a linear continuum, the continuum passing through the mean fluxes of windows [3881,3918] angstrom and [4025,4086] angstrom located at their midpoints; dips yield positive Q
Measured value 9.4 angstrom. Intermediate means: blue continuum 3.35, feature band 2.5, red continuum 4.72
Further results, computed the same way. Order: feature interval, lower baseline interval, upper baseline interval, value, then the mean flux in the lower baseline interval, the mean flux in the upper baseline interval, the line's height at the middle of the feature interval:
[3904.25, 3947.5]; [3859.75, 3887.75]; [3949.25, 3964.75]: 8.5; 3.24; 3.16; 3.19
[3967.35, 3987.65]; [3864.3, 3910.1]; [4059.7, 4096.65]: 4.7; 3.28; 4.86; 4.03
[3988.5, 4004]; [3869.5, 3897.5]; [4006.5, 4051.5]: -0.8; 3.26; 4.74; 4.41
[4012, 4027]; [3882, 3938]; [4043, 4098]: -2.6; 2.8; 4.8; 4.16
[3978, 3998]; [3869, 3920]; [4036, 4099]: -1.0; 3.35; 4.86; 4.16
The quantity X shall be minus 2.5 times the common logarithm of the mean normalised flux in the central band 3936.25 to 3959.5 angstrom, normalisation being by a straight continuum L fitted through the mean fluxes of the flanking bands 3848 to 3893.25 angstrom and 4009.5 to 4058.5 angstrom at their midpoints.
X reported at 0.31 mag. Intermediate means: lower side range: 3.2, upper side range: 4.81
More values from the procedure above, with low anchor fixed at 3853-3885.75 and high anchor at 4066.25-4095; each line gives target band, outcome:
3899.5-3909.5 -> 0.15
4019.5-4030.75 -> -0.10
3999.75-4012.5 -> -0.05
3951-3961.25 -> 0.15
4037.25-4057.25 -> -0.03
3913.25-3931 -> 0.33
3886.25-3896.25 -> 0.11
